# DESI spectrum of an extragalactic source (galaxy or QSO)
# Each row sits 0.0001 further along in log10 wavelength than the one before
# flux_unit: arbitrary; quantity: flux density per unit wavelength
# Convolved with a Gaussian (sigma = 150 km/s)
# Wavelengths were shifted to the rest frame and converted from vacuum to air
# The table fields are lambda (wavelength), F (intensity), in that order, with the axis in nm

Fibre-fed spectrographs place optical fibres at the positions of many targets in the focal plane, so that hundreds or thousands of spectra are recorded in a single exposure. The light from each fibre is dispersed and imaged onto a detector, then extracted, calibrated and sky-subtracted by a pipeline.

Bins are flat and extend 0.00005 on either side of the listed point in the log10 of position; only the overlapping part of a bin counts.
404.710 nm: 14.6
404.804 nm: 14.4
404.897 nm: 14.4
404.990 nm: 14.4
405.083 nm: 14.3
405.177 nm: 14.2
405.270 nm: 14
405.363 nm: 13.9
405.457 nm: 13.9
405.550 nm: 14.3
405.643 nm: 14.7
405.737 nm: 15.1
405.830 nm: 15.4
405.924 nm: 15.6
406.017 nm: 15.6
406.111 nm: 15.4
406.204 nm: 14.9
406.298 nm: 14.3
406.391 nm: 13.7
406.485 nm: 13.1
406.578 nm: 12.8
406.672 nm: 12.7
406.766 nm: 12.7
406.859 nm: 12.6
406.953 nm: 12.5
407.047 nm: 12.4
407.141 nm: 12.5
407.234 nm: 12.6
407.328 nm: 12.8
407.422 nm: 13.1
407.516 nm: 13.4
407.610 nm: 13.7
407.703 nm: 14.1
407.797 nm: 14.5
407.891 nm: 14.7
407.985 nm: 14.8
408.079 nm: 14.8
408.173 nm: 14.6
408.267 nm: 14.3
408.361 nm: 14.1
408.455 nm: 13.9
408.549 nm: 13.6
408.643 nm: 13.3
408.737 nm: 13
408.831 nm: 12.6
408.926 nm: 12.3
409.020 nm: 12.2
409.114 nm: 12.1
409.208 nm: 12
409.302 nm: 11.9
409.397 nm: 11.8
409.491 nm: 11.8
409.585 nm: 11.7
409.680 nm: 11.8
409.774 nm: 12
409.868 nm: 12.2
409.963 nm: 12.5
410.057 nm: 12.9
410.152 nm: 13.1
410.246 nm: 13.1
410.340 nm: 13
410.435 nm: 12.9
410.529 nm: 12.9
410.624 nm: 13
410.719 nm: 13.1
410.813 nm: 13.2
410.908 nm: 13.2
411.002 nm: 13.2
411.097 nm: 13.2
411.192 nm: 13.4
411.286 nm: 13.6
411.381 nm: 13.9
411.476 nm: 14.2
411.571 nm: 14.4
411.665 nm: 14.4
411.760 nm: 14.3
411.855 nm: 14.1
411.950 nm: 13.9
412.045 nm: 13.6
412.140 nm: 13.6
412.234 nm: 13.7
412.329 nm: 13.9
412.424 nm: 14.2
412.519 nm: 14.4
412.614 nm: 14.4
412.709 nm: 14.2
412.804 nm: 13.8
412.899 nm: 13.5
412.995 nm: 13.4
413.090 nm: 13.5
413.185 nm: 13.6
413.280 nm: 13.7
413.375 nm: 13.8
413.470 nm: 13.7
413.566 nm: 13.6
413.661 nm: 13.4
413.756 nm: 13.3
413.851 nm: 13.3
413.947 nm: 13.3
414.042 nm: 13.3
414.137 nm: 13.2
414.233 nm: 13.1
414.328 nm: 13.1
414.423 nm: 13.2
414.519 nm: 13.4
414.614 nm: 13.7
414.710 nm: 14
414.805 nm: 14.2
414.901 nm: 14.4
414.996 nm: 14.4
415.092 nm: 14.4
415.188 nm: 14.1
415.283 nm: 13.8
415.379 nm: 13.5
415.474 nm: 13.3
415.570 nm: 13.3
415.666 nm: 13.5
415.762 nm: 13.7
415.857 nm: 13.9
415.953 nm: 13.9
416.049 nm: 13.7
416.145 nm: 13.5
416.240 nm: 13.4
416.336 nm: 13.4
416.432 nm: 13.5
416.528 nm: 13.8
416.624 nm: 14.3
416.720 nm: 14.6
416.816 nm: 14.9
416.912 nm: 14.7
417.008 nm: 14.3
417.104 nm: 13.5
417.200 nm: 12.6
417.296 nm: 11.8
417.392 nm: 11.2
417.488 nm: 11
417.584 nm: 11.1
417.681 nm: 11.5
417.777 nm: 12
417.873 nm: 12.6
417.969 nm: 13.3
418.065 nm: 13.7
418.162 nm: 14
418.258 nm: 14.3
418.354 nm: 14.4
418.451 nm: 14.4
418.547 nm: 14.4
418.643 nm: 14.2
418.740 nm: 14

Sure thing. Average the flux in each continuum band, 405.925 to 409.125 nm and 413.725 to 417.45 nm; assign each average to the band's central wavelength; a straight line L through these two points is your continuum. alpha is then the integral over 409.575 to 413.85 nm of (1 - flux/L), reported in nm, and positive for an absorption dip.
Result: 0.043 nm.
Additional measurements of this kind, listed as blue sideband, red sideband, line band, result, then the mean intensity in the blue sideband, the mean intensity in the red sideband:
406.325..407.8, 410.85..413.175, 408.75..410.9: 0.160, 13.1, 13.8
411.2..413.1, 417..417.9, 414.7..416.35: -0.137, 13.9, 12.1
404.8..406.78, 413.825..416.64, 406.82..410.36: 0.274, 14.3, 13.6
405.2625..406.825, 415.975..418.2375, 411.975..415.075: -0.041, 14.2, 13.2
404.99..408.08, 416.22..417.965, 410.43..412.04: -0.011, 13.9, 13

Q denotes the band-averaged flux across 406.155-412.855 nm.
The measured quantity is 13.3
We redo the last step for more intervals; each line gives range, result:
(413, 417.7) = 13.5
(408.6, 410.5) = 12.4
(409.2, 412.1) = 13.1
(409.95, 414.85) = 13.6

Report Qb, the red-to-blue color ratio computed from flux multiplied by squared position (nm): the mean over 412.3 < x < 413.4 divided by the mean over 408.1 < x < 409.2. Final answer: 1.1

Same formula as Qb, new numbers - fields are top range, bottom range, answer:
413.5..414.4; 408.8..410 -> 1.13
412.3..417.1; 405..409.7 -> 1.05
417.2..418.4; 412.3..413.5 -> 0.93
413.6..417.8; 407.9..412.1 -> 1.04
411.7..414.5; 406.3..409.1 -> 1.05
